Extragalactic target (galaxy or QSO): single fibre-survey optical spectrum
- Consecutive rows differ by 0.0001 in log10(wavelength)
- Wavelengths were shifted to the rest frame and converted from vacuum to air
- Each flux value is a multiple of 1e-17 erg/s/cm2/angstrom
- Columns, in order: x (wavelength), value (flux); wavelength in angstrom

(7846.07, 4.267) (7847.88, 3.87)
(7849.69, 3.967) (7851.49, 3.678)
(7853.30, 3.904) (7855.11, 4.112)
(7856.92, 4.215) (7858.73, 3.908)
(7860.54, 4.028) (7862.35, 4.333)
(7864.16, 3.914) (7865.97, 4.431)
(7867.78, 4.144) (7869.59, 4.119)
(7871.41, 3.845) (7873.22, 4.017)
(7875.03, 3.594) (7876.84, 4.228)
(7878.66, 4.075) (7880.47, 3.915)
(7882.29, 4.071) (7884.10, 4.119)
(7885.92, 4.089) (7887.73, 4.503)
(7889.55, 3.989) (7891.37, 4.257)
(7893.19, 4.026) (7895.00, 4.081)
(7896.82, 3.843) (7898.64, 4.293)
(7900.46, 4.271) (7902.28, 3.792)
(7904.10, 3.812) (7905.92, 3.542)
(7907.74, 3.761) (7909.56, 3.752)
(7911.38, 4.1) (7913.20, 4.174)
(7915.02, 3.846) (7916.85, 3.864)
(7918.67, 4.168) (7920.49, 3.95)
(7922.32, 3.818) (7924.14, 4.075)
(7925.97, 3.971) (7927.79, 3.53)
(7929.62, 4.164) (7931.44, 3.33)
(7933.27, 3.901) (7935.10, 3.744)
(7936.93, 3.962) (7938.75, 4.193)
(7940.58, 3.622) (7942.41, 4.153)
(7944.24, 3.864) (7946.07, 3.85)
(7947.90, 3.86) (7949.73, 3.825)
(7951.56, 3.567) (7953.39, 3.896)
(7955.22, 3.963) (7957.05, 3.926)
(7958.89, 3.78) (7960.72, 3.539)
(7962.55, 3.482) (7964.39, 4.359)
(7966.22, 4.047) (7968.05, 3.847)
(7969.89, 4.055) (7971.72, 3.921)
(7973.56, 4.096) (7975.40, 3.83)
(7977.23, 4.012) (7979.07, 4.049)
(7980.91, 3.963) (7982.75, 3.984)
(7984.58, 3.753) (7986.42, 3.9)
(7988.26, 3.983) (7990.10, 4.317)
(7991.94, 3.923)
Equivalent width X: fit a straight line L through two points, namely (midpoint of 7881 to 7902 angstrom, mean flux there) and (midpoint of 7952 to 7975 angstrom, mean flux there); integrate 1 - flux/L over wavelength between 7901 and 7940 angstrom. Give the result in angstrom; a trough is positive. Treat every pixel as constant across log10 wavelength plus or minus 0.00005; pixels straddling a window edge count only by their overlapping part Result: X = 1.5 angstrom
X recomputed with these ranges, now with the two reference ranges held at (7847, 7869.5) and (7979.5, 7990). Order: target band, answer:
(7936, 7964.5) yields 0.9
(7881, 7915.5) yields 0.0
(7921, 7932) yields 0.4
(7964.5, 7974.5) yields -0.1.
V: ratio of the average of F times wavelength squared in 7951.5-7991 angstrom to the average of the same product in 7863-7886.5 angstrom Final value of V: 1.0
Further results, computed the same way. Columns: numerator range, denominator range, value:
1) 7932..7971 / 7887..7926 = 0.98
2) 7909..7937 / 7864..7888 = 0.97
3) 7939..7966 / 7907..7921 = 0.98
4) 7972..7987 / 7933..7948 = 1.02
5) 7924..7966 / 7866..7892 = 0.96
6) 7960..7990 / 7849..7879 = 1.01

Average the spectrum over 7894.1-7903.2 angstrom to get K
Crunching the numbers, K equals 4.05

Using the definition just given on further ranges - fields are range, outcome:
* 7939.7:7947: 3.87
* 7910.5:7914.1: 4.14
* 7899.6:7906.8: 3.85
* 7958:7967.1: 3.84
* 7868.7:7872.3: 3.97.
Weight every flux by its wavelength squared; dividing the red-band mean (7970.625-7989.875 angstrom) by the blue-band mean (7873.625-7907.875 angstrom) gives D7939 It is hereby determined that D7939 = 1.01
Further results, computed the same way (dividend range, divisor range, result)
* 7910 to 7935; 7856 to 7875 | 0.97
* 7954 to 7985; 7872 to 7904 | 0.99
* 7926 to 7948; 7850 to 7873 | 0.97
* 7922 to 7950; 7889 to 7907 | 0.98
